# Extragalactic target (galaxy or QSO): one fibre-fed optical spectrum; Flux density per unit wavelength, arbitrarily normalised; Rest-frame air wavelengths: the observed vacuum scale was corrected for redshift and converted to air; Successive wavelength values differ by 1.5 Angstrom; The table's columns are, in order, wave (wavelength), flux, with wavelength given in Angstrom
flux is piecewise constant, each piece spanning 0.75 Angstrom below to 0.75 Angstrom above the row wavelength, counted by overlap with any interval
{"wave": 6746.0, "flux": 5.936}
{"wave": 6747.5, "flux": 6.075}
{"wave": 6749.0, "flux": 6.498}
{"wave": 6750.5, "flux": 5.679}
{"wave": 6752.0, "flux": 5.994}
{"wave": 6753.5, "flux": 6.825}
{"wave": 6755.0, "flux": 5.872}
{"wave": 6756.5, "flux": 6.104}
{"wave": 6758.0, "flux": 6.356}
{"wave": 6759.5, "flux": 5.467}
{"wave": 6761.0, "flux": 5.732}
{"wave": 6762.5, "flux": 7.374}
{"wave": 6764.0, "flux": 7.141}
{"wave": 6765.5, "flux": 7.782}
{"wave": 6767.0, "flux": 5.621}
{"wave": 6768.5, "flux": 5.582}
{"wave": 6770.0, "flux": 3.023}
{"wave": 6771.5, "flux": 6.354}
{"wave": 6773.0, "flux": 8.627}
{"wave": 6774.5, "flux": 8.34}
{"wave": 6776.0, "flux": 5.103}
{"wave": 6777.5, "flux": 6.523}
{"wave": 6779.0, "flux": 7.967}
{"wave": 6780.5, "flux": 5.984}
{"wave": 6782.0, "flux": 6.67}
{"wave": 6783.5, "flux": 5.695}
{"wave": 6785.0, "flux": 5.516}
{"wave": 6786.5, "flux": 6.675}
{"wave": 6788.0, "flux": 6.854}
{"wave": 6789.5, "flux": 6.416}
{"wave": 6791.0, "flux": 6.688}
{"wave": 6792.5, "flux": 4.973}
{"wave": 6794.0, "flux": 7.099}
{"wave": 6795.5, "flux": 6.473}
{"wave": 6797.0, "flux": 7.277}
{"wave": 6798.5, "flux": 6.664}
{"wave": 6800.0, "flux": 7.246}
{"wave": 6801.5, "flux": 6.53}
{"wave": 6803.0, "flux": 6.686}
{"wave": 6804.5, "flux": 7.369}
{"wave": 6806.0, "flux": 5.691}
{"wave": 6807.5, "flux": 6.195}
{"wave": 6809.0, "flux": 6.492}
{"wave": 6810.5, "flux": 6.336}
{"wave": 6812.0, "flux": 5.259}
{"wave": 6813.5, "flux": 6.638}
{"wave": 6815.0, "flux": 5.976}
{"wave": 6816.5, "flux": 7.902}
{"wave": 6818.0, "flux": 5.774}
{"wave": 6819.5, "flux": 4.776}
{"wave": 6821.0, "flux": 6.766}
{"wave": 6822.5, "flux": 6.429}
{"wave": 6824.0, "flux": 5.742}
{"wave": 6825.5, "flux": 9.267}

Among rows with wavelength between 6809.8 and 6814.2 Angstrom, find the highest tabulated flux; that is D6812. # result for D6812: 6.638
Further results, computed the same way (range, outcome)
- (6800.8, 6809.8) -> 7.369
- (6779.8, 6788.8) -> 6.854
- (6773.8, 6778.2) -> 8.34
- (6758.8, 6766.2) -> 7.782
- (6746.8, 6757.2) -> 6.825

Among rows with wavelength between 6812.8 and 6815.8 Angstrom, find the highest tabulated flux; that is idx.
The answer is 6.638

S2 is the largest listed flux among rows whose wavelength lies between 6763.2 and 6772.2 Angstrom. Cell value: 7.782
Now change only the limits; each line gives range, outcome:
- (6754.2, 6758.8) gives 6.356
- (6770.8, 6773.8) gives 8.627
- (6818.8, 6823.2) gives 6.766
